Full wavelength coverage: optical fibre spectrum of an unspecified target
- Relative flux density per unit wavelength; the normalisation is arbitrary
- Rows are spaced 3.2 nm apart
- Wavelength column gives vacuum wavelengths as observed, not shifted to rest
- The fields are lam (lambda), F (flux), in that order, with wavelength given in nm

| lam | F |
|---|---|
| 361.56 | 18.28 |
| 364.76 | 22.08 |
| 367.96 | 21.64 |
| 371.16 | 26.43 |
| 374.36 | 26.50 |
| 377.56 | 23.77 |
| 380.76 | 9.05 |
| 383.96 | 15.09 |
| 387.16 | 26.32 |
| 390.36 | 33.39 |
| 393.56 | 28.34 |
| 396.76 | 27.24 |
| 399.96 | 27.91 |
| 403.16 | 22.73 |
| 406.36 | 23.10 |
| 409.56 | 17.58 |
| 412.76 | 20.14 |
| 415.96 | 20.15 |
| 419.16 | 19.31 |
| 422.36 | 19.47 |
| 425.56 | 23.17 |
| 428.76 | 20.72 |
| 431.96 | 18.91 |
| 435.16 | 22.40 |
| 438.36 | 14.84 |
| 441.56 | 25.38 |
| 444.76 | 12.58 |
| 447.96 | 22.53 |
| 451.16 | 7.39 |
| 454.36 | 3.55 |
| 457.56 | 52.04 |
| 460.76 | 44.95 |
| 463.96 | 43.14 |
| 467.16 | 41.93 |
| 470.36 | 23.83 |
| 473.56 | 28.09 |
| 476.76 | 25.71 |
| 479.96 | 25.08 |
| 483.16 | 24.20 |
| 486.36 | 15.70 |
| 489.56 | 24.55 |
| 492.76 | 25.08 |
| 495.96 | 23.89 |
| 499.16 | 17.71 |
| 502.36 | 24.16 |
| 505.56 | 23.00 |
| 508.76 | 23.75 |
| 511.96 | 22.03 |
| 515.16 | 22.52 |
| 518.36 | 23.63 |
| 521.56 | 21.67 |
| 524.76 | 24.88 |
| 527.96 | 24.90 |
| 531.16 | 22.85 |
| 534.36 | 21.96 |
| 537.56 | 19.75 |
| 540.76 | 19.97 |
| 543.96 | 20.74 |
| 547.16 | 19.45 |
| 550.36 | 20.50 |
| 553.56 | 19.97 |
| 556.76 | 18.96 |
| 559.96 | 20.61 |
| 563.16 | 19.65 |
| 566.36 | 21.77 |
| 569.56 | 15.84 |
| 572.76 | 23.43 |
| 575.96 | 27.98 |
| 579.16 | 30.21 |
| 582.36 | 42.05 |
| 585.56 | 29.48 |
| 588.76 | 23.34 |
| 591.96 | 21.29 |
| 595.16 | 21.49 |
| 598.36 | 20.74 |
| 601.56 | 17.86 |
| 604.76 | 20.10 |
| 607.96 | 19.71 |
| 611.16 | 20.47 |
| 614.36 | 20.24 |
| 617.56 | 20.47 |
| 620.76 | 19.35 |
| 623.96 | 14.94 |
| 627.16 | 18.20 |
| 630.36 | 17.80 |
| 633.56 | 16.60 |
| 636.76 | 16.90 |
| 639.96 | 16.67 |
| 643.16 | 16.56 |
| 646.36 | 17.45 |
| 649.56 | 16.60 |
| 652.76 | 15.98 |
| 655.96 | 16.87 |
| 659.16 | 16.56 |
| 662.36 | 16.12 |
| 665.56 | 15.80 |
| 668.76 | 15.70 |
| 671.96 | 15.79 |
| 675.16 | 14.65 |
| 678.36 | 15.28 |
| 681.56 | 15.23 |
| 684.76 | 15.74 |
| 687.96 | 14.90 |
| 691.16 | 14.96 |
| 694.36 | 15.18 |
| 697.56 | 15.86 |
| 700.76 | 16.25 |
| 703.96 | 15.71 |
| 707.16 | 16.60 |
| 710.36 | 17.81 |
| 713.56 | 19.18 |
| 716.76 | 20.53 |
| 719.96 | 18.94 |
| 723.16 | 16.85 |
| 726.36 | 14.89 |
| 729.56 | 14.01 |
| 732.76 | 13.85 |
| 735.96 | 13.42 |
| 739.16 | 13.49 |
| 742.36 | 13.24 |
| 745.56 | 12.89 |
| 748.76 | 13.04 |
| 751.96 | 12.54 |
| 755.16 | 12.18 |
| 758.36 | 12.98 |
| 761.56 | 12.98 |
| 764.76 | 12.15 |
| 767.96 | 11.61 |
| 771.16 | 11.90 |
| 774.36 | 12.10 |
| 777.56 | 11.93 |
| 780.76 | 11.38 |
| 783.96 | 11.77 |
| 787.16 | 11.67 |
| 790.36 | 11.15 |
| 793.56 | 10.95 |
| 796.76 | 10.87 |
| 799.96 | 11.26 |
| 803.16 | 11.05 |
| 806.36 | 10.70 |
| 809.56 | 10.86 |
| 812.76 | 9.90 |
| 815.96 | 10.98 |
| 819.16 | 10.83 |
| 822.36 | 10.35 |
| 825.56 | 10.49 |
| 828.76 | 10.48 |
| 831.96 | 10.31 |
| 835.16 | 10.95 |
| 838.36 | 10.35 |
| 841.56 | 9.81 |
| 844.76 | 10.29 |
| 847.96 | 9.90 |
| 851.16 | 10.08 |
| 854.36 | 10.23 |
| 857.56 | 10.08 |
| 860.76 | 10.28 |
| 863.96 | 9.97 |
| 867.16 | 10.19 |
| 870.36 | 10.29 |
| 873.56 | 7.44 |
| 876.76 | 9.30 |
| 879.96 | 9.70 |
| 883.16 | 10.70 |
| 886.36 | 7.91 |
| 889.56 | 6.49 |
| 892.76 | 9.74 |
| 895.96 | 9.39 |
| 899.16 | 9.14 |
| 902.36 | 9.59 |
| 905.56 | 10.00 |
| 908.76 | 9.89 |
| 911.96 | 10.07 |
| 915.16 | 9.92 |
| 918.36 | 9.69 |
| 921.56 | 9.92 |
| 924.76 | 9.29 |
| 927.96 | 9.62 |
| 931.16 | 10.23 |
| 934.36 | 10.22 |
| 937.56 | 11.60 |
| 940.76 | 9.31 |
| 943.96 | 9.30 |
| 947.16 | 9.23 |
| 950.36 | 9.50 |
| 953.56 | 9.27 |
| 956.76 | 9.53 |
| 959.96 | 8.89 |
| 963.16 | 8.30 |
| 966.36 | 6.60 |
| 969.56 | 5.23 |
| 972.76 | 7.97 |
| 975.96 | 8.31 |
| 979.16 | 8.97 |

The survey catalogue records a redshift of 2.768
